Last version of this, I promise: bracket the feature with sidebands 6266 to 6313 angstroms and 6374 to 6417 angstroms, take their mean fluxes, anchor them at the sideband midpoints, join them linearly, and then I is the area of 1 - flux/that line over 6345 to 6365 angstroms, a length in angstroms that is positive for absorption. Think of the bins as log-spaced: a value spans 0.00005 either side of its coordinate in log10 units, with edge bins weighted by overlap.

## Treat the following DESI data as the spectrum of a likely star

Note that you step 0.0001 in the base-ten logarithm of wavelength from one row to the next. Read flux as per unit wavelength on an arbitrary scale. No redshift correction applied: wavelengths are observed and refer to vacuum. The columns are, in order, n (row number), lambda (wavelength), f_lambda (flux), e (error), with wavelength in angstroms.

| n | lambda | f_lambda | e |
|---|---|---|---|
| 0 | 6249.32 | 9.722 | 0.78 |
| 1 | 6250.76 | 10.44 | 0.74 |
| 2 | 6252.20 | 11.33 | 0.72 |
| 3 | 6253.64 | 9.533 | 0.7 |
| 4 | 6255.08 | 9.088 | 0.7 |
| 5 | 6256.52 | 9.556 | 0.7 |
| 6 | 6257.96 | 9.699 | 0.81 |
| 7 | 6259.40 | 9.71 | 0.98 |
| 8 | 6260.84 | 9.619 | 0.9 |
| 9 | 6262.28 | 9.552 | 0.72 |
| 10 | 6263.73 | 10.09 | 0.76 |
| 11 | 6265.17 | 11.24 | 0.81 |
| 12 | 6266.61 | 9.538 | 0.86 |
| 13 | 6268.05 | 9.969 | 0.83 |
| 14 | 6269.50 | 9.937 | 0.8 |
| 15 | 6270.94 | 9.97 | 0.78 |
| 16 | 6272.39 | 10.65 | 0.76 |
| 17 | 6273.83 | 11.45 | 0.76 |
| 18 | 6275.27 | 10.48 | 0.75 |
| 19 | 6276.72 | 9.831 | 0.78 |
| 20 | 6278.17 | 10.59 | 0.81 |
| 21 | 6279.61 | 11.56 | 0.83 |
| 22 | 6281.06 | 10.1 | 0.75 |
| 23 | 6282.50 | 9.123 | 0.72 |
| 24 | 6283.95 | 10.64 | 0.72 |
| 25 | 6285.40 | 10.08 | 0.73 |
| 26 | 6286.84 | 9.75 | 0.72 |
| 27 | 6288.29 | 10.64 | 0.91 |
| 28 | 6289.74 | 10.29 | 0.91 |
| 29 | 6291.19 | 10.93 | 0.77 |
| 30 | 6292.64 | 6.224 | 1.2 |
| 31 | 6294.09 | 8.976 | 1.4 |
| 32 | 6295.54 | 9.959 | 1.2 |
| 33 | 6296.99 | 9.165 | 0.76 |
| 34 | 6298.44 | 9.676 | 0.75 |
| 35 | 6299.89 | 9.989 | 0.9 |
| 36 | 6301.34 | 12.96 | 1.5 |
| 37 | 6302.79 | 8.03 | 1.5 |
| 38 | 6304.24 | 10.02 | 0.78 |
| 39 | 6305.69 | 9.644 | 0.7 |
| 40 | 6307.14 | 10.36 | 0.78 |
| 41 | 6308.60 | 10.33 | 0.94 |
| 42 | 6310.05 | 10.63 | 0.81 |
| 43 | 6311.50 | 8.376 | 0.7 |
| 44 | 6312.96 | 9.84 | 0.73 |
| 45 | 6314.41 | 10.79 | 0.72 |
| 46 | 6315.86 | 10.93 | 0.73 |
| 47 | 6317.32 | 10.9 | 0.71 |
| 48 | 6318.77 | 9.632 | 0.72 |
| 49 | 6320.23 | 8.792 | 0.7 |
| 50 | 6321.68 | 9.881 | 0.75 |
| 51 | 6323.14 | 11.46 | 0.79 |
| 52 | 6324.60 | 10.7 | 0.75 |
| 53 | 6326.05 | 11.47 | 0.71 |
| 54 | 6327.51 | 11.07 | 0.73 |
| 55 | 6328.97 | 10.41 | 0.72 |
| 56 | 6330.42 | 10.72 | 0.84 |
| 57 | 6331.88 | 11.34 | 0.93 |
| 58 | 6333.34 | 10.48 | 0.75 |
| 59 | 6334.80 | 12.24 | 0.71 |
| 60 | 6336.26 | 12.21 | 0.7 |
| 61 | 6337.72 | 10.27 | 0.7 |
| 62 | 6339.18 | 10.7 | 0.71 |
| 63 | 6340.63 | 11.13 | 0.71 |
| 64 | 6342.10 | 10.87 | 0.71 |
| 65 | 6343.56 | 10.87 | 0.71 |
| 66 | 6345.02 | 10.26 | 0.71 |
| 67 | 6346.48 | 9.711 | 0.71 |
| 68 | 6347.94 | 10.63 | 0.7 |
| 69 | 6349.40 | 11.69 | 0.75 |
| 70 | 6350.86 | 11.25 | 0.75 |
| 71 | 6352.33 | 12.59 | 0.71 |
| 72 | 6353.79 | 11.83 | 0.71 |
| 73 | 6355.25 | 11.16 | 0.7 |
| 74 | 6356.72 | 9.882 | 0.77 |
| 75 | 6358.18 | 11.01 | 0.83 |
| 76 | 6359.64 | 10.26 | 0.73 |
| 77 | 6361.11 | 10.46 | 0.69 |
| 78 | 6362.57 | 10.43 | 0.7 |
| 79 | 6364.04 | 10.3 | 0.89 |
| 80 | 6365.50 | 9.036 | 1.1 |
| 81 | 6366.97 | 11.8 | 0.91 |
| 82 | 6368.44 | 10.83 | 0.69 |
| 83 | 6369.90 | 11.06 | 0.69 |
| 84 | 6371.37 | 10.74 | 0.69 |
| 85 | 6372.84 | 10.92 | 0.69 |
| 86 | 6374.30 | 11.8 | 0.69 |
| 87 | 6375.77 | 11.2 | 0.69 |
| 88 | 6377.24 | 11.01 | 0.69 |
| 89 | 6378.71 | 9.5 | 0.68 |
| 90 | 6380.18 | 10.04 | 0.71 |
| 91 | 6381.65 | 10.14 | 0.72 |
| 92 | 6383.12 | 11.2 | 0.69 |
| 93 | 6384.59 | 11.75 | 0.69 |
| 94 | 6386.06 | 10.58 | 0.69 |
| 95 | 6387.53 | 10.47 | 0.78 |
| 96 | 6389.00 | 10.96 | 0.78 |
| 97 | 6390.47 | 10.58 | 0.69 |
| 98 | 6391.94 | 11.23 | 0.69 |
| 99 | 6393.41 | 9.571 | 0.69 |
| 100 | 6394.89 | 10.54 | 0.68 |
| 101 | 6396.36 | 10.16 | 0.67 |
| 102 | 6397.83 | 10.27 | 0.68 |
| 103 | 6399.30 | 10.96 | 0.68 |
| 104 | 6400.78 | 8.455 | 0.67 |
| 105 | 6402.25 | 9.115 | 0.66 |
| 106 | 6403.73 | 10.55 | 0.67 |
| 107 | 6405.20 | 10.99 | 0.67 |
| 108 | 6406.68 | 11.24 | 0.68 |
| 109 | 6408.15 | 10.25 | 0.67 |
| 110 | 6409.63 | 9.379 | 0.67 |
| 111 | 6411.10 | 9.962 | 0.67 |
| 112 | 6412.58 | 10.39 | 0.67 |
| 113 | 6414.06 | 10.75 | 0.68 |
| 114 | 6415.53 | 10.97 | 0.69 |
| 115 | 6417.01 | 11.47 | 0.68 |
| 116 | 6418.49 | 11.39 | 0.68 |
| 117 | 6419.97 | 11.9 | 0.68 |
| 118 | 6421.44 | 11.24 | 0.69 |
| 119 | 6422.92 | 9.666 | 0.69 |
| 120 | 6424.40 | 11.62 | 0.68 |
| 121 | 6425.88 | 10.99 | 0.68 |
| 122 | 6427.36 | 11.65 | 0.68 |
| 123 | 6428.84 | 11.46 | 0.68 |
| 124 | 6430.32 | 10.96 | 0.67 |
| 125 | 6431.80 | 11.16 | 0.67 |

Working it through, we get -1.0 angstroms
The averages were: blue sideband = 9.99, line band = 10.8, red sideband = 10.5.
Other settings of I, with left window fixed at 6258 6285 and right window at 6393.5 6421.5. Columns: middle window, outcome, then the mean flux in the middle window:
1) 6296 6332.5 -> 0.06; 10.3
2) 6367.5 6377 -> -0.63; 11.1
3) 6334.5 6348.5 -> -0.67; 10.9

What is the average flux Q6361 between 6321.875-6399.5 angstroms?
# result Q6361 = 10.8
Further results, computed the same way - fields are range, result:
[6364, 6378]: 10.9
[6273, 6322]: 10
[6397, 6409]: 10.2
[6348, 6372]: 10.9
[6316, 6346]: 10.8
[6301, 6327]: 10.2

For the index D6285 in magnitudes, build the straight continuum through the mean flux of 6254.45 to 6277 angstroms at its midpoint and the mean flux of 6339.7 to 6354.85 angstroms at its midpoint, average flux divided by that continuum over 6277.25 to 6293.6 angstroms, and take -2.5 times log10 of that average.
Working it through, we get 0.03 mag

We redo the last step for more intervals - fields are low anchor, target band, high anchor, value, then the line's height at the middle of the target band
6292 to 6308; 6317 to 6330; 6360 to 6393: -0.059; 9.92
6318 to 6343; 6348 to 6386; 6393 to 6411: -0.042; 10.5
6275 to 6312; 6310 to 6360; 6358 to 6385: -0.042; 10.3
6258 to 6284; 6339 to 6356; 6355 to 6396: -0.054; 10.5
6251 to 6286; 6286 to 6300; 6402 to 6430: 0.078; 10.3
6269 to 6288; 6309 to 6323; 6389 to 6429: 0.039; 10.4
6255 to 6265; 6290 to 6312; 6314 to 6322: 0.035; 10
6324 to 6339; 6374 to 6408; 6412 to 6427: 0.056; 11.1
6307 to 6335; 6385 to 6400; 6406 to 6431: 0.023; 10.8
